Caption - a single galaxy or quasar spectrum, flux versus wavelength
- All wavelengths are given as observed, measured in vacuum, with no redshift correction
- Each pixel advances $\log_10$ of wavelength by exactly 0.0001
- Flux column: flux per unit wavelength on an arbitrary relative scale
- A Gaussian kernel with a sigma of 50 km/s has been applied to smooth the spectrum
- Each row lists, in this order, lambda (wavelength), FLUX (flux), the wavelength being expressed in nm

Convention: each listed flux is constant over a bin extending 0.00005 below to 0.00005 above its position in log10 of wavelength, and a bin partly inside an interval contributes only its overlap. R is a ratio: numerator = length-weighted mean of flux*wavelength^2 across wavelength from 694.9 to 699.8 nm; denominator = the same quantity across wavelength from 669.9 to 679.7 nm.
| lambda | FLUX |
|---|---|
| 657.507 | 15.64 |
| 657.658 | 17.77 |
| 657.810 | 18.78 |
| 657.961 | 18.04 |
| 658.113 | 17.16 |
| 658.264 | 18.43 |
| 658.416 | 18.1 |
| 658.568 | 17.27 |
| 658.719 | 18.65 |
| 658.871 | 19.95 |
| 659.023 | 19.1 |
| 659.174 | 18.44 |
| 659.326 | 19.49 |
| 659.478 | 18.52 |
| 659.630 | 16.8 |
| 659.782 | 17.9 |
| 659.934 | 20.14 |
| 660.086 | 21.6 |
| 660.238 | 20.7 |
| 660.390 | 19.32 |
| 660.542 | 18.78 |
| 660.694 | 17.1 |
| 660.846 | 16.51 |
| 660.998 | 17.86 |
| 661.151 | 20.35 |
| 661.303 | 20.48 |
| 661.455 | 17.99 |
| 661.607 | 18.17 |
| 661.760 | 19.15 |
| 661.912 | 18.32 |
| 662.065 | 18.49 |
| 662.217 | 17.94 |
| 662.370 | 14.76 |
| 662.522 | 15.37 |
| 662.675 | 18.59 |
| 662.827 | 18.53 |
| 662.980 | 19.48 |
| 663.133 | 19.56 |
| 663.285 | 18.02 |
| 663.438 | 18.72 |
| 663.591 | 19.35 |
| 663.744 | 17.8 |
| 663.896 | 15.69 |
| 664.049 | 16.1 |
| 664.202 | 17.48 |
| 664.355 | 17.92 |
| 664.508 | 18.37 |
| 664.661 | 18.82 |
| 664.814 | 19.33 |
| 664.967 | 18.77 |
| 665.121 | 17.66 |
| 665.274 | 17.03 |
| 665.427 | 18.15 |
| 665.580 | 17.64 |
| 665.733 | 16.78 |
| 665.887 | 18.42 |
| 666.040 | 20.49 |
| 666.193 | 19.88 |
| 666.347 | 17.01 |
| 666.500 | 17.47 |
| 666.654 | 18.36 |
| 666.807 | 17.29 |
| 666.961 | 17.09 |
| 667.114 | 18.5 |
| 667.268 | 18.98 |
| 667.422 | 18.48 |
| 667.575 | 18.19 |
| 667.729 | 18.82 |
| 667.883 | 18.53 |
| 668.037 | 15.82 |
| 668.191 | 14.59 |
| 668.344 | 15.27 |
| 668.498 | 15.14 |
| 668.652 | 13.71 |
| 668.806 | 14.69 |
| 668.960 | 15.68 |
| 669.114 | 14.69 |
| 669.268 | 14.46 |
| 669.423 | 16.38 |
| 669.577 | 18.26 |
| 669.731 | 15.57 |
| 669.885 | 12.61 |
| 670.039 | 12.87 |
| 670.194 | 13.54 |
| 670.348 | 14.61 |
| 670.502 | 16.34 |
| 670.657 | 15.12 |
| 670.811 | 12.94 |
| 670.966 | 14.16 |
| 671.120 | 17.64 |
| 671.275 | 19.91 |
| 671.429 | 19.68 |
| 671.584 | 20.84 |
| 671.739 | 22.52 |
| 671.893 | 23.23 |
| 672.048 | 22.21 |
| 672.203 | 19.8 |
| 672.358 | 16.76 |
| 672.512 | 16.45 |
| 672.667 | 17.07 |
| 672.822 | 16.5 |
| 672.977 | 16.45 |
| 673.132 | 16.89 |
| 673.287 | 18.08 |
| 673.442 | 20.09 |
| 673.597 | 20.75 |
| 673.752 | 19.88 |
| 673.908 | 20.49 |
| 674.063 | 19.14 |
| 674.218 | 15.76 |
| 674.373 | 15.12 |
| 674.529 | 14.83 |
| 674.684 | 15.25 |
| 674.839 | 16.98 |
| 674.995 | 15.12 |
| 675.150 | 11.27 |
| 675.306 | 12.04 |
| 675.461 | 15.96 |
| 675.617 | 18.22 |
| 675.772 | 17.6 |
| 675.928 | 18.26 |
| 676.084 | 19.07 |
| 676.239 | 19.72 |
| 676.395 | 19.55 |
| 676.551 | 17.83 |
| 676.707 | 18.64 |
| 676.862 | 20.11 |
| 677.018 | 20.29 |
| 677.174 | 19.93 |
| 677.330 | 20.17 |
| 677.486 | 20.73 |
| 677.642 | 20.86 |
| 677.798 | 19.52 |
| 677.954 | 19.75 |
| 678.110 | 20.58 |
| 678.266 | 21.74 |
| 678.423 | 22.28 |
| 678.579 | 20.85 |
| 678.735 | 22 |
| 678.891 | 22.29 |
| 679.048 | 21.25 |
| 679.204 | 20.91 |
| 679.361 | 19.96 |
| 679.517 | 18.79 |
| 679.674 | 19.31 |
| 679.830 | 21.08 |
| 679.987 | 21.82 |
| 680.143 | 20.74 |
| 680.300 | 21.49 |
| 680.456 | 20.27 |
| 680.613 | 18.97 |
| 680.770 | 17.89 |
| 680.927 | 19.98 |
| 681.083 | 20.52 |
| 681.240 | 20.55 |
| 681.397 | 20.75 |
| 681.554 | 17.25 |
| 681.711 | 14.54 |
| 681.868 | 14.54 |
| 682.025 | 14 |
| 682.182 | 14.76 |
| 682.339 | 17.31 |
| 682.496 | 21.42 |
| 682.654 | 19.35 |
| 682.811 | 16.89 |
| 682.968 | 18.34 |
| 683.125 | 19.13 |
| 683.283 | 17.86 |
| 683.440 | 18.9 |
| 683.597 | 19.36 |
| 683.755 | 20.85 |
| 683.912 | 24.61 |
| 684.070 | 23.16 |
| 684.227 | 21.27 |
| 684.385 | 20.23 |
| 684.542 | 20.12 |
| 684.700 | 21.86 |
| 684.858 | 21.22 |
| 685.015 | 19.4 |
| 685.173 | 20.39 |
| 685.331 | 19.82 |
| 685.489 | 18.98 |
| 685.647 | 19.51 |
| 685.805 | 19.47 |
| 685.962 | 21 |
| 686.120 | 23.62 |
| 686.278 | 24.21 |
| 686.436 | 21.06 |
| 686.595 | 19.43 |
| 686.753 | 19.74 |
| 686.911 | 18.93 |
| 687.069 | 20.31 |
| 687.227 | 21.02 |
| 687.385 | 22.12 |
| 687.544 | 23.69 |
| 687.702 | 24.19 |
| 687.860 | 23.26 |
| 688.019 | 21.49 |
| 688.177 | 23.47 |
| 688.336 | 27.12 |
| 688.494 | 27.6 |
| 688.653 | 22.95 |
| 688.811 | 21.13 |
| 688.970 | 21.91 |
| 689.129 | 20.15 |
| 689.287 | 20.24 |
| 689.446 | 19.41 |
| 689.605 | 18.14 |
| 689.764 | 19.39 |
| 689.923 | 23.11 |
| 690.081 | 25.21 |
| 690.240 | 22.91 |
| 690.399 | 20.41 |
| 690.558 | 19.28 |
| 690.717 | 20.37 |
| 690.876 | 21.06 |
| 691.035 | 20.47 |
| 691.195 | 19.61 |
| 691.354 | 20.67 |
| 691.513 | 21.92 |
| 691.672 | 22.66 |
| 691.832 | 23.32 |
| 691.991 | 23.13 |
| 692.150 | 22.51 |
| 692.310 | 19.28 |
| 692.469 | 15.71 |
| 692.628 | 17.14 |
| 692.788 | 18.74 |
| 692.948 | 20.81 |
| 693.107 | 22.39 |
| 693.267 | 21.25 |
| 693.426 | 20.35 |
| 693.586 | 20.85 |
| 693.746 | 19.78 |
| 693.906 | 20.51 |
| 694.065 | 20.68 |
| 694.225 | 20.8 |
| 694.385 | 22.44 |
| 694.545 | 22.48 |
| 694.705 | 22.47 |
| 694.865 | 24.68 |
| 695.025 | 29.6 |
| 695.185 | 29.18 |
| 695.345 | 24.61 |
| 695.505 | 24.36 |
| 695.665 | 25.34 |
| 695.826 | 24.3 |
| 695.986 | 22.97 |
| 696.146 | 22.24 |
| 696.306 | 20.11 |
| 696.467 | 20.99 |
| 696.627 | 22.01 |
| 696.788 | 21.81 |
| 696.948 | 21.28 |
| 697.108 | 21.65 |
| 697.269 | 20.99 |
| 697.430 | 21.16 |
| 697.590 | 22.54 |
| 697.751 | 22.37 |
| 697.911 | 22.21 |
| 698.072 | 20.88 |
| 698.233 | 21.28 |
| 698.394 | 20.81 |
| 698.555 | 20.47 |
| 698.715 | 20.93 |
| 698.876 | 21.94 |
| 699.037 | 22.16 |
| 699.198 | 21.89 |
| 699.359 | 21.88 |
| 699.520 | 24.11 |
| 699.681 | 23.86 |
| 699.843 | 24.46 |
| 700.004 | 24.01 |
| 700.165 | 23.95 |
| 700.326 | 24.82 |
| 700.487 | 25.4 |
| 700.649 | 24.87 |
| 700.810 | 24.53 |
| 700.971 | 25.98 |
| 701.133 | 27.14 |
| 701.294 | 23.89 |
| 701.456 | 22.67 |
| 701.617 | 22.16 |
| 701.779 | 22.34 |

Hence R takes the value 1.3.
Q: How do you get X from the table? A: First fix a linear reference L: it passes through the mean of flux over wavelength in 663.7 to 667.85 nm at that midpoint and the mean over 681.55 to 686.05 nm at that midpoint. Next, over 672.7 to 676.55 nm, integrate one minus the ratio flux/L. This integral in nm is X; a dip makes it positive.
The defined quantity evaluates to 0.29 nm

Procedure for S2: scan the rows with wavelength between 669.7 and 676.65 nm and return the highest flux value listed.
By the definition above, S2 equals 23.23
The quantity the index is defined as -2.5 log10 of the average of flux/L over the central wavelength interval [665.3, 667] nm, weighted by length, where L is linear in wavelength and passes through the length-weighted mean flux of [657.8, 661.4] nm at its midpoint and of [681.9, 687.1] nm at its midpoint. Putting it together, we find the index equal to 0.06 mag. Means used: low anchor 18.7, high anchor 19.8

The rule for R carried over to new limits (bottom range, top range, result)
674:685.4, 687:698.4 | 1.19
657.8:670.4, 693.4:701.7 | 1.43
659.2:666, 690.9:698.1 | 1.32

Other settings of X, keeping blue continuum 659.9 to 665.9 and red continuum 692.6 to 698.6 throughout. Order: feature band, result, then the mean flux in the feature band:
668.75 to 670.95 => 0.49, 14.8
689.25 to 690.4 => 0.01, 21.2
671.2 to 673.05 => 0.01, 19.3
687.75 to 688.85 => -0.14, 24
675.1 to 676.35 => 0.19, 16.7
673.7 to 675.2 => 0.24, 16.4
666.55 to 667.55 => 0.03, 18.1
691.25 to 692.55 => 0.03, 21.1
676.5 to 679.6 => -0.06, 20.4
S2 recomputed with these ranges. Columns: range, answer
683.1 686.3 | 24.61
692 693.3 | 22.51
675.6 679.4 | 22.29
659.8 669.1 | 21.6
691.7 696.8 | 29.6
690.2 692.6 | 23.32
